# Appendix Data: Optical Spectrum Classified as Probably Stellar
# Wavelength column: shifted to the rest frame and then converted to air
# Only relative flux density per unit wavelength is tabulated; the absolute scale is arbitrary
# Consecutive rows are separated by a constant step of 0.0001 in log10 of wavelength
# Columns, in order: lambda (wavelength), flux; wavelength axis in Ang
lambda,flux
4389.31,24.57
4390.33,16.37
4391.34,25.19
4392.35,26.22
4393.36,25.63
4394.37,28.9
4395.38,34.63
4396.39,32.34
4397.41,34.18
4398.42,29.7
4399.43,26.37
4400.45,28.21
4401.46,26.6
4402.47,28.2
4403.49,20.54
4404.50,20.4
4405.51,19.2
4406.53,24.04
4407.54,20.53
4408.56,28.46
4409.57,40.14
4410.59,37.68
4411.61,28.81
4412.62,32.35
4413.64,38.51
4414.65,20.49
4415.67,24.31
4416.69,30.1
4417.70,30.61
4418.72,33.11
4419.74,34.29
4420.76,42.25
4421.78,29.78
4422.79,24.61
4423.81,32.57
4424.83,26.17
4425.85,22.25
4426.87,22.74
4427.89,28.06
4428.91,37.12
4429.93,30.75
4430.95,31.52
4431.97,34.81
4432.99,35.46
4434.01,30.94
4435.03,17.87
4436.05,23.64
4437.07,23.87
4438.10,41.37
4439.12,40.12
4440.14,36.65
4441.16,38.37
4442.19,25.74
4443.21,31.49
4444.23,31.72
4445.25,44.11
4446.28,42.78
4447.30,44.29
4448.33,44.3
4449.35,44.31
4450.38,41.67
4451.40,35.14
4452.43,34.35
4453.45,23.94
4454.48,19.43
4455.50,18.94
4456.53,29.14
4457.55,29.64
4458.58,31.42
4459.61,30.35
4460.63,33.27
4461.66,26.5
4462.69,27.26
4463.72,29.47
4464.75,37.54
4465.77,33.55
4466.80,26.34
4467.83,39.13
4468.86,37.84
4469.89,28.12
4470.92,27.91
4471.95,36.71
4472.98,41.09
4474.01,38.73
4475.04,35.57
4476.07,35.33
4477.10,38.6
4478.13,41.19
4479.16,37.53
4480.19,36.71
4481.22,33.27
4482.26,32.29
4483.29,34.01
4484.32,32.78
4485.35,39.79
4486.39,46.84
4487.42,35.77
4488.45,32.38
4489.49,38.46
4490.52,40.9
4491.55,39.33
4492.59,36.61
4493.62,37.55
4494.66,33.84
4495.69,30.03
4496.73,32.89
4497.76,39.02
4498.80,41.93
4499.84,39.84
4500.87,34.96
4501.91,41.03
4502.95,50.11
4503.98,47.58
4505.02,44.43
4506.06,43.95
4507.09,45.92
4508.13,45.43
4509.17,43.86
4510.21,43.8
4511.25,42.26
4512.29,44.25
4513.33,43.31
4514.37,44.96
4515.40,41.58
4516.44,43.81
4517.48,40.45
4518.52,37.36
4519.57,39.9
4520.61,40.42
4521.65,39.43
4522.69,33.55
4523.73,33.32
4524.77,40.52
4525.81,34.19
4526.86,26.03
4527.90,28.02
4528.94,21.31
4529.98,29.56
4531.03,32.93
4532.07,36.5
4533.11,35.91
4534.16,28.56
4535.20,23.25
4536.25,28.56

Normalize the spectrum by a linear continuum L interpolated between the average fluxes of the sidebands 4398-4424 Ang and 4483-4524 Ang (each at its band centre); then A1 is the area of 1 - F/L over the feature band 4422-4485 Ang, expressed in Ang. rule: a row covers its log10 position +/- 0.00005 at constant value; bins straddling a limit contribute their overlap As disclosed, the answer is 2.1 Ang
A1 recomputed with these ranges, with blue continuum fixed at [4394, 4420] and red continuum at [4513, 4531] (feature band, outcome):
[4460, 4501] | -2.4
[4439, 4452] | -2.9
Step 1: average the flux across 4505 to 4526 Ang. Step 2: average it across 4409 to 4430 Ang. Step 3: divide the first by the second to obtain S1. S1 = 1.34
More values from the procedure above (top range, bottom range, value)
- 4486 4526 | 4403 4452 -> 1.27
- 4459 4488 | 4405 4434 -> 1.16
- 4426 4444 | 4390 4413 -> 1.12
